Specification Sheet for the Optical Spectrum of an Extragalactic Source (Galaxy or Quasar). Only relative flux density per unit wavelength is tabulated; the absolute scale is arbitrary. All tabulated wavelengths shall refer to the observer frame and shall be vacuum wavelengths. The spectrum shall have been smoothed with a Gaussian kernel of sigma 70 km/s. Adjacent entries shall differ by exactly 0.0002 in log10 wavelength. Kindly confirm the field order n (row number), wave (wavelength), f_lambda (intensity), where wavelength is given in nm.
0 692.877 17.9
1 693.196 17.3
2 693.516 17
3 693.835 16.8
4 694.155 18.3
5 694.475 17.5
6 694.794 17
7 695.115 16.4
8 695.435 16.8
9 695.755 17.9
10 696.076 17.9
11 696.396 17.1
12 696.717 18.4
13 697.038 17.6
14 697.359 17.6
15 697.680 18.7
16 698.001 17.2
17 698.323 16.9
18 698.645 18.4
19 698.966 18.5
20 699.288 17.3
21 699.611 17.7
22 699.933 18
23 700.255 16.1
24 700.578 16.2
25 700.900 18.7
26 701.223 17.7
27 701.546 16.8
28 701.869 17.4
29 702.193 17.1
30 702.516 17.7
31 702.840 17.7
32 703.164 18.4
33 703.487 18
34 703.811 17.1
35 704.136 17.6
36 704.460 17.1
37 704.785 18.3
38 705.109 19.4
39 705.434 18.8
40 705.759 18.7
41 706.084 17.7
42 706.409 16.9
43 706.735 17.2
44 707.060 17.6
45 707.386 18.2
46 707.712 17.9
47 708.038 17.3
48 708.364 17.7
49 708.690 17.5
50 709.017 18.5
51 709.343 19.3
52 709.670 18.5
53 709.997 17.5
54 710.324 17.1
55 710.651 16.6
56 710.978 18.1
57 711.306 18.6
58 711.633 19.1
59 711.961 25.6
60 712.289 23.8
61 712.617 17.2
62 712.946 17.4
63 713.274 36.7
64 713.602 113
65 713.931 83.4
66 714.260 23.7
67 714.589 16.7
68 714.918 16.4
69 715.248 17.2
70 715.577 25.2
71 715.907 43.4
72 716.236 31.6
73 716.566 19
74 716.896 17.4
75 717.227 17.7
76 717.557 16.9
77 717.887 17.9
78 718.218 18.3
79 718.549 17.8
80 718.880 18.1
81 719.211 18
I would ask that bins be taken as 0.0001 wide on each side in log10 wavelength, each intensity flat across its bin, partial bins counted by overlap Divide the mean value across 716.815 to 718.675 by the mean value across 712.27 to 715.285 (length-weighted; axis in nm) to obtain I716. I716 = 0.47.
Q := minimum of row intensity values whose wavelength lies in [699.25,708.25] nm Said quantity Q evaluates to 16.1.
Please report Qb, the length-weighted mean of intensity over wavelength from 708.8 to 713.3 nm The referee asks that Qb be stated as 19.8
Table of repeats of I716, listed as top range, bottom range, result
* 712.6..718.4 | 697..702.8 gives 1.76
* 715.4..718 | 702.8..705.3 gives 1.32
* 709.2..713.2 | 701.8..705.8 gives 1.09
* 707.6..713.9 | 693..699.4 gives 1.48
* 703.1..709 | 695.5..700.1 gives 1.00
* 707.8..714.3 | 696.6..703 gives 1.58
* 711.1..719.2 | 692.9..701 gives 1.59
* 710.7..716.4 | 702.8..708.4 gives 1.78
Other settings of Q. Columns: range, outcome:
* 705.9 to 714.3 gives 16.6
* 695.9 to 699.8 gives 16.9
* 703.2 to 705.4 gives 17.1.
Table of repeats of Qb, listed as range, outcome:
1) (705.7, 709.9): 17.9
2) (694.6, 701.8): 17.5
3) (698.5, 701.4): 17.6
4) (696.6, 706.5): 17.7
